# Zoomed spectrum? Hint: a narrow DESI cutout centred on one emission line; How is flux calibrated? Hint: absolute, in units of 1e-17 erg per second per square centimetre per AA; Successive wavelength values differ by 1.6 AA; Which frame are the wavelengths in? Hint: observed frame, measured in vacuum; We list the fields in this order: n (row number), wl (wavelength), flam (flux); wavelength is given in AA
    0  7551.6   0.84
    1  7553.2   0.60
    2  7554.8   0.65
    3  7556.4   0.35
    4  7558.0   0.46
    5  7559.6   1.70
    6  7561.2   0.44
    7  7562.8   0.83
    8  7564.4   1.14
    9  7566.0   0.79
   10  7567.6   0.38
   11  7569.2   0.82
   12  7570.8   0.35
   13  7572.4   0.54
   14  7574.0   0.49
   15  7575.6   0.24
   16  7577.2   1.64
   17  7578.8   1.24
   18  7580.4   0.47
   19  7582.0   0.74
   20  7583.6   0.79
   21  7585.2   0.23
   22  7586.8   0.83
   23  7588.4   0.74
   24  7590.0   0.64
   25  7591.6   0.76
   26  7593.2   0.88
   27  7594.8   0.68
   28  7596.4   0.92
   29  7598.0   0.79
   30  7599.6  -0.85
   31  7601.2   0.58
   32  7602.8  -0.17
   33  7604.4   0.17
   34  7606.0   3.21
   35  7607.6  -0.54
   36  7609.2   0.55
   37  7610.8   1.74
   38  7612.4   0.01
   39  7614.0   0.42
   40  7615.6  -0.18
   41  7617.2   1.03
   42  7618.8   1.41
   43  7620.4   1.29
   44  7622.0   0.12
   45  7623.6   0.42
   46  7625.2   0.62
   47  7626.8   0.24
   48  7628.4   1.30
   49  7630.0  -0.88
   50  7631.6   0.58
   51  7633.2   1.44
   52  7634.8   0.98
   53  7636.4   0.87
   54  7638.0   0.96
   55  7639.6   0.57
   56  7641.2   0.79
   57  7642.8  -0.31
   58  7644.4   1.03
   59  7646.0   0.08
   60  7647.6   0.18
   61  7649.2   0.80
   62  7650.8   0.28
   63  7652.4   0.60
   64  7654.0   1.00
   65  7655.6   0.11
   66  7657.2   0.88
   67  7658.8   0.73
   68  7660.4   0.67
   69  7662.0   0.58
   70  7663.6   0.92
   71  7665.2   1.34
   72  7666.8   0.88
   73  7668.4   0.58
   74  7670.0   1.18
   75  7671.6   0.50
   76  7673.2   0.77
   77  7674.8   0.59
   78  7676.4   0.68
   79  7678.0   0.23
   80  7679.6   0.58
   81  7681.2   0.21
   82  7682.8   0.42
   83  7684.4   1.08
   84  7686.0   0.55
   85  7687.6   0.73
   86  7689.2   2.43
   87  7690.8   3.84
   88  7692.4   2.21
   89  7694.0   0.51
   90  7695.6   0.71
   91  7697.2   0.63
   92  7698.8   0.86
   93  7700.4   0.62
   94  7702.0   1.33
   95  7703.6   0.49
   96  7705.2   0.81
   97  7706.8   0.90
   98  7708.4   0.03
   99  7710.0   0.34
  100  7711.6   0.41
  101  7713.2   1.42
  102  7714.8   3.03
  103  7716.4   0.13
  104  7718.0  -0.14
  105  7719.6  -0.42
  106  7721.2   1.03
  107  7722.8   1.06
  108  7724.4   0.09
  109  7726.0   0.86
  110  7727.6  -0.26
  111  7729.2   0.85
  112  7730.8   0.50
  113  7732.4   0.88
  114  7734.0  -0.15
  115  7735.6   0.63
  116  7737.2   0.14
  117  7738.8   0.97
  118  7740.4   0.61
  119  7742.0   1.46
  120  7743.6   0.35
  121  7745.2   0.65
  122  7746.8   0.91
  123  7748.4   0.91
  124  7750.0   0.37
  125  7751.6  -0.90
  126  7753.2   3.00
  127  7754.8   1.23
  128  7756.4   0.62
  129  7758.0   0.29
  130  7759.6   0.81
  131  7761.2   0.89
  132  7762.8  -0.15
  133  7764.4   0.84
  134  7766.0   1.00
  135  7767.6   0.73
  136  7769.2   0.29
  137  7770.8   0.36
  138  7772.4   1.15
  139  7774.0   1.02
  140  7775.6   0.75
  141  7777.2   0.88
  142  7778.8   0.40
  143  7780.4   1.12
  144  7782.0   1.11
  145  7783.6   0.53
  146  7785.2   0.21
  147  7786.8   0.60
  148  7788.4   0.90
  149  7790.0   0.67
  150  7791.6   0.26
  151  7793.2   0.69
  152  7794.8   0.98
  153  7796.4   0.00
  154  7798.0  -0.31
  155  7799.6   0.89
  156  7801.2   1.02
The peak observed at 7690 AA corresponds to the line H-alpha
